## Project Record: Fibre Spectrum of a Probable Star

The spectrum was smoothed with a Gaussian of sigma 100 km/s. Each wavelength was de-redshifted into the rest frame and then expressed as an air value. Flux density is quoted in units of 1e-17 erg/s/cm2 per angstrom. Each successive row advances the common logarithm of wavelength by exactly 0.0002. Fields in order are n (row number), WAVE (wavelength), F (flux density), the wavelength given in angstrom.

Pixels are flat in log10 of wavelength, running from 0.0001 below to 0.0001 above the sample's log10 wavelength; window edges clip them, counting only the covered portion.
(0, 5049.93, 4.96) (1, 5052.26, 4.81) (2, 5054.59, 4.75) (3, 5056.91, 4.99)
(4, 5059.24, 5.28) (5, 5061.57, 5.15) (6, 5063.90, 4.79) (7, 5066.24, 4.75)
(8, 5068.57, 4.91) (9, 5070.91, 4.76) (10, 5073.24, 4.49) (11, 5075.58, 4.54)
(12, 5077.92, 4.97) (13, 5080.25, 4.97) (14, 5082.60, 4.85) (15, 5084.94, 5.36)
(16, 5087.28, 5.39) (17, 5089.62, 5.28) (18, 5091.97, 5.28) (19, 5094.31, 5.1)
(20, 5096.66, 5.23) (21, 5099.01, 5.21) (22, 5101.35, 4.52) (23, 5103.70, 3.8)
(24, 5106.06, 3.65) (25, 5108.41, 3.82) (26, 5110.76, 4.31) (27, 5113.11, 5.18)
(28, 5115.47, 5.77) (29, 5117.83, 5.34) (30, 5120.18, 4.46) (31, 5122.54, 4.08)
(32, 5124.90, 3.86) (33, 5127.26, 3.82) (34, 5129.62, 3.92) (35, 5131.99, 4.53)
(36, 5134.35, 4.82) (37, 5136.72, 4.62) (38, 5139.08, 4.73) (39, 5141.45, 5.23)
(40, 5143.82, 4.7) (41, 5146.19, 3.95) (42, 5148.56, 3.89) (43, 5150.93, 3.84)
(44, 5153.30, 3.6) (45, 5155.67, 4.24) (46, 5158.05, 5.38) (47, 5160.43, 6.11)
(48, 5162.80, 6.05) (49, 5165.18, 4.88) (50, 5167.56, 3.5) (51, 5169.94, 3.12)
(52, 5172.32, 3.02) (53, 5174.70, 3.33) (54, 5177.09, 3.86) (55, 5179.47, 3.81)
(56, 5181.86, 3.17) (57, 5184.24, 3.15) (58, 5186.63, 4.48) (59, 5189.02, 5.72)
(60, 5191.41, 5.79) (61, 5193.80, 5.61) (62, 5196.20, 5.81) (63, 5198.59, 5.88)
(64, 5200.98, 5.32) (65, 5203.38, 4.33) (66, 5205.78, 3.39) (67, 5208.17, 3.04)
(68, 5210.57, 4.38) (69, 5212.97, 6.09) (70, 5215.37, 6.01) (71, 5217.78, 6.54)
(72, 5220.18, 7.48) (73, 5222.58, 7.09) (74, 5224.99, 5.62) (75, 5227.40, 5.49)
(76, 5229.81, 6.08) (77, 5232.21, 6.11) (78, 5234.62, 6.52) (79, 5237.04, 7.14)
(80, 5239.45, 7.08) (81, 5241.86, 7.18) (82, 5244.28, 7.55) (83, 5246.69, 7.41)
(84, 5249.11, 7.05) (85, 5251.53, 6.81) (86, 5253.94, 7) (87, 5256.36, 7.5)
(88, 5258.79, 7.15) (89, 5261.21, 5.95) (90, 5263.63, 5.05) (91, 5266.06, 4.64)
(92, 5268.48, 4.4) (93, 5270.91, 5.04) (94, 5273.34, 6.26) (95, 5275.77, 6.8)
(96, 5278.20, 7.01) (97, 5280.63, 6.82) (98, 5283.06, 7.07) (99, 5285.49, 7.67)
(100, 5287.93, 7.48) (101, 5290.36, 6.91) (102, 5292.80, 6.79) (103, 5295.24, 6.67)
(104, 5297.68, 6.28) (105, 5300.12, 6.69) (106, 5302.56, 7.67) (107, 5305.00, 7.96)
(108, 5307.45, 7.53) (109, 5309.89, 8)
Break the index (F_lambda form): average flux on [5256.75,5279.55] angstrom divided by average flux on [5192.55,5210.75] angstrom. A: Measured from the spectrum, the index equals 1.2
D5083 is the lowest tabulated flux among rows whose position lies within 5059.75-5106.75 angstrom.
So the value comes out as 3.65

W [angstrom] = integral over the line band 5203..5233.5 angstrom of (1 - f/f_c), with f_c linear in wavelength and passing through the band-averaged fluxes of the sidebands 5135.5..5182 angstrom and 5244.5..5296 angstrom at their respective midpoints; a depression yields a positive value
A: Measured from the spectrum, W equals -0.2 angstrom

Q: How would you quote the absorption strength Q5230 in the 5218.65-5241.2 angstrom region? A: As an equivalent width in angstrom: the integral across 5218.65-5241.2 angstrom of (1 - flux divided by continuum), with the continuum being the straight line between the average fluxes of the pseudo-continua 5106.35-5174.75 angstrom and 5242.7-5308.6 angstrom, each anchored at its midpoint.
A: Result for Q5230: -2.25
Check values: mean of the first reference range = 4.43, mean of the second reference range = 6.71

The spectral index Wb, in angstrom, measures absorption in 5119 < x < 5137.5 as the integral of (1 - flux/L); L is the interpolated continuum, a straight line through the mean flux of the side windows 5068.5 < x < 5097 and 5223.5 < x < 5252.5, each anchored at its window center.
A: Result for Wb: 4.2 angstrom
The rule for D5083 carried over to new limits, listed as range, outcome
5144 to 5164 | 3.6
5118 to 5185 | 3.02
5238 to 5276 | 4.4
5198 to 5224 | 3.04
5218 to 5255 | 5.49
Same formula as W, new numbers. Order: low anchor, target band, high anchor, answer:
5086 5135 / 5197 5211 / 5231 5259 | 4.1 angstrom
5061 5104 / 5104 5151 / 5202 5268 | 7.6 angstrom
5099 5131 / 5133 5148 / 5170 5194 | -1.3 angstrom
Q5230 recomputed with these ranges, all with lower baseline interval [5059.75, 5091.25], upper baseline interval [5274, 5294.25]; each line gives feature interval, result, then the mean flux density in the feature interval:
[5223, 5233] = 0.9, 5.91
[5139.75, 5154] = 3.6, 4.24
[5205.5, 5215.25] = 2.8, 4.51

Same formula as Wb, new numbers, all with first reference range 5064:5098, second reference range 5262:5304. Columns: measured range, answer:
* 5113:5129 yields 2.1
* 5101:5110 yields 2.2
